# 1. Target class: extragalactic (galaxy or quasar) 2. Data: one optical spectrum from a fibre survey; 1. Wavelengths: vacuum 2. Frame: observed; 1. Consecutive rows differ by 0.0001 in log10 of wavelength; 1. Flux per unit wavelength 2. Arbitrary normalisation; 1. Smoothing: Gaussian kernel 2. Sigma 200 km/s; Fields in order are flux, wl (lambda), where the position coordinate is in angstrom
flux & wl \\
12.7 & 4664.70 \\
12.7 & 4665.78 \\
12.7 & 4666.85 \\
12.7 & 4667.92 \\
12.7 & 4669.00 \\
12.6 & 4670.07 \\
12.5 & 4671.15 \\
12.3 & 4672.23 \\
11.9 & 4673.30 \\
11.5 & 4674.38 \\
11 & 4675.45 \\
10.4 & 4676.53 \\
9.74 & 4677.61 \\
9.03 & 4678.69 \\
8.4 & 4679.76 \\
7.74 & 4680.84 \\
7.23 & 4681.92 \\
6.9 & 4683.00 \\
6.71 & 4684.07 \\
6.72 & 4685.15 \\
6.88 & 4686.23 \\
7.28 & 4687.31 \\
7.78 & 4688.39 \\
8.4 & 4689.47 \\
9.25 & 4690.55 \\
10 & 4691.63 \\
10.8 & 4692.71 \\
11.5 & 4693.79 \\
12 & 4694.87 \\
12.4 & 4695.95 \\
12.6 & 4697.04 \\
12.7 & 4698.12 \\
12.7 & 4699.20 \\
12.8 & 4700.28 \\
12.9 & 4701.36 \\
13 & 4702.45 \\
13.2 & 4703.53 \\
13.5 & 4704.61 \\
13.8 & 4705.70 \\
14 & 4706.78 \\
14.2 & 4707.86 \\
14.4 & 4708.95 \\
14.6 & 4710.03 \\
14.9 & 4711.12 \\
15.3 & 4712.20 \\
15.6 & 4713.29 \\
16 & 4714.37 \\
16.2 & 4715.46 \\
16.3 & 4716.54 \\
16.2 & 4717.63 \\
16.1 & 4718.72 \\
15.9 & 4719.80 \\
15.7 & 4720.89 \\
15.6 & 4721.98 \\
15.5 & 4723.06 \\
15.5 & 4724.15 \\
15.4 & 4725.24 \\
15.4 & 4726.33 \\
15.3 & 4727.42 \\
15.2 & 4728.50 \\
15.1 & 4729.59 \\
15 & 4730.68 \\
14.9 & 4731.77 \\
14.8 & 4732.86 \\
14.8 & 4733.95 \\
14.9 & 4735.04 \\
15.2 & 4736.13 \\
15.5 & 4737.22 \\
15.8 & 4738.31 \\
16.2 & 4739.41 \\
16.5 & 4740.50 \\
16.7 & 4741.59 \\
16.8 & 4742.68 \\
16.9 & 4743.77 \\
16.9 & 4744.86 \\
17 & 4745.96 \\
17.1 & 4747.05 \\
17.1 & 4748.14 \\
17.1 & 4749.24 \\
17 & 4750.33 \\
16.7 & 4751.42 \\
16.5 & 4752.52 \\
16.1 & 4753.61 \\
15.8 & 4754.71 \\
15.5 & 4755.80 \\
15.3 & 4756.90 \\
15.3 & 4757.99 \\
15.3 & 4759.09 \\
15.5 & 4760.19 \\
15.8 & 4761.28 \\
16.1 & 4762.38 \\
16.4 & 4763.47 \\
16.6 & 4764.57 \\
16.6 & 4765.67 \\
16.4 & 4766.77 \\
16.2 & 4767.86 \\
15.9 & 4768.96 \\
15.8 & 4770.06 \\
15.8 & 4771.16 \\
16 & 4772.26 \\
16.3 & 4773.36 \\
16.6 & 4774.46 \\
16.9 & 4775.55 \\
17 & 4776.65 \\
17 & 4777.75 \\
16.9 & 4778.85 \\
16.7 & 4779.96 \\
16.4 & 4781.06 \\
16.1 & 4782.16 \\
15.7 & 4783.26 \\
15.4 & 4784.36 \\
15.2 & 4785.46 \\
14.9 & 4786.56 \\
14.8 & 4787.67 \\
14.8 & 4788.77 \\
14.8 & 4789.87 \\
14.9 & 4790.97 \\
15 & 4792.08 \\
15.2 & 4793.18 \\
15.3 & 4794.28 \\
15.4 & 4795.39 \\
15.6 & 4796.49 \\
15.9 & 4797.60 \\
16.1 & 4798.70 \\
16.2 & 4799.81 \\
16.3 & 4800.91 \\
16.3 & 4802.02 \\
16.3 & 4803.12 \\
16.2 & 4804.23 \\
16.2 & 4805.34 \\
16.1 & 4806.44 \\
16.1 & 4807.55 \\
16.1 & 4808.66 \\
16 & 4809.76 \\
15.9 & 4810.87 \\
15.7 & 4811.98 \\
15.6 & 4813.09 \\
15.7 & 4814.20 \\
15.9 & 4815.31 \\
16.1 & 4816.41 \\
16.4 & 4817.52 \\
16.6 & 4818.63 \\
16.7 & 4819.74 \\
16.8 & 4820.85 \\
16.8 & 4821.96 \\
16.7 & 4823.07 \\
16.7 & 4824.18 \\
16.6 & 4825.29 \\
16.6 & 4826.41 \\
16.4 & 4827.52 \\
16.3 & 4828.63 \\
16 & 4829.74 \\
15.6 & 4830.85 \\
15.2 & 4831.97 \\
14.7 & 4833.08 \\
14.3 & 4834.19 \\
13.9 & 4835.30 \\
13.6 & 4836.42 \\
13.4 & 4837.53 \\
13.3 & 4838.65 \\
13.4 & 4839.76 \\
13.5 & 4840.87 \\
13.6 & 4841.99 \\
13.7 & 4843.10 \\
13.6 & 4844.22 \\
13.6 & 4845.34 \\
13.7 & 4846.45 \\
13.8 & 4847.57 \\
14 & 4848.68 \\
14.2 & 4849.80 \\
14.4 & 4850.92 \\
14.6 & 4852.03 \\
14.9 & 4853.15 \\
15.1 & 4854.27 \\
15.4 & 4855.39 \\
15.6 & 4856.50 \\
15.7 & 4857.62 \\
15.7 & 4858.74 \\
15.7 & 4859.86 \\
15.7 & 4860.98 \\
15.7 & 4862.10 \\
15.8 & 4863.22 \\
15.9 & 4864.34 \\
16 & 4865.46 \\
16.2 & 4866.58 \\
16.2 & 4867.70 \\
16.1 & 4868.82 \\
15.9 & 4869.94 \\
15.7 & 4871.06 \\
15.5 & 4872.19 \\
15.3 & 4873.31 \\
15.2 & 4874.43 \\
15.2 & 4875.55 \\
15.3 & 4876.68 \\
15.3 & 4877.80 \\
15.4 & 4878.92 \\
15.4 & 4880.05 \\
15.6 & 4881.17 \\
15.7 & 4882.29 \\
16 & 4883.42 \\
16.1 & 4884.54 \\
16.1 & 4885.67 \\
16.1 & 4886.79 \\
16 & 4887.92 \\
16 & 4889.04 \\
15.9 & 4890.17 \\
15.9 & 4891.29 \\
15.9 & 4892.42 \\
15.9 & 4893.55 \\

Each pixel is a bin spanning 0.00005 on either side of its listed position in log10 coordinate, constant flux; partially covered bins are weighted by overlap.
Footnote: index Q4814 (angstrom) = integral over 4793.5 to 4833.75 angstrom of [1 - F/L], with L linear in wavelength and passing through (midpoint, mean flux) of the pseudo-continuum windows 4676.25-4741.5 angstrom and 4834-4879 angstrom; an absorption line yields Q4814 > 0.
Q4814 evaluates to -4.9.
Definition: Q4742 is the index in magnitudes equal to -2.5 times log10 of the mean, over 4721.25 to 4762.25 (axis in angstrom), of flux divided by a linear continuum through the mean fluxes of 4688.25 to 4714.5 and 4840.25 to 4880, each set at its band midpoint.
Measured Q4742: -0.19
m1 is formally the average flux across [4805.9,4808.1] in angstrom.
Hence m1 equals 16.1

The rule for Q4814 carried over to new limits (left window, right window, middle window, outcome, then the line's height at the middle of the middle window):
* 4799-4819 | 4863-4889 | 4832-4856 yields 2.8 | 15.9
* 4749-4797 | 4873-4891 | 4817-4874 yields 1.9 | 15.8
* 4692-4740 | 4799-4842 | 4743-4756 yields -1.6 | 14.9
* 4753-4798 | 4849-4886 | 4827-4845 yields 1.4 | 15.6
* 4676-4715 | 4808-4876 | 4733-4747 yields -4.0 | 12.5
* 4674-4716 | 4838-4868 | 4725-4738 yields -3.2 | 12.2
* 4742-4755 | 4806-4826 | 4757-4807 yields 1.8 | 16.5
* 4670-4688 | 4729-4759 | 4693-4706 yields -1.5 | 11.4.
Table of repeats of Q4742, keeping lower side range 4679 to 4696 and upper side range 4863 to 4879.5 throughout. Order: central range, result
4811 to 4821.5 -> -0.19 mag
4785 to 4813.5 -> -0.21 mag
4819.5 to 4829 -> -0.20 mag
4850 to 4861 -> -0.01 mag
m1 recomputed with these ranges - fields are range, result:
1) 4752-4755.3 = 16.1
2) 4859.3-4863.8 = 15.7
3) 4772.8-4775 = 16.4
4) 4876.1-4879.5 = 15.3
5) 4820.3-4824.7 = 16.8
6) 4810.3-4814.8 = 15.7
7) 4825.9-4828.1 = 16.5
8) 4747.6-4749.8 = 17.1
